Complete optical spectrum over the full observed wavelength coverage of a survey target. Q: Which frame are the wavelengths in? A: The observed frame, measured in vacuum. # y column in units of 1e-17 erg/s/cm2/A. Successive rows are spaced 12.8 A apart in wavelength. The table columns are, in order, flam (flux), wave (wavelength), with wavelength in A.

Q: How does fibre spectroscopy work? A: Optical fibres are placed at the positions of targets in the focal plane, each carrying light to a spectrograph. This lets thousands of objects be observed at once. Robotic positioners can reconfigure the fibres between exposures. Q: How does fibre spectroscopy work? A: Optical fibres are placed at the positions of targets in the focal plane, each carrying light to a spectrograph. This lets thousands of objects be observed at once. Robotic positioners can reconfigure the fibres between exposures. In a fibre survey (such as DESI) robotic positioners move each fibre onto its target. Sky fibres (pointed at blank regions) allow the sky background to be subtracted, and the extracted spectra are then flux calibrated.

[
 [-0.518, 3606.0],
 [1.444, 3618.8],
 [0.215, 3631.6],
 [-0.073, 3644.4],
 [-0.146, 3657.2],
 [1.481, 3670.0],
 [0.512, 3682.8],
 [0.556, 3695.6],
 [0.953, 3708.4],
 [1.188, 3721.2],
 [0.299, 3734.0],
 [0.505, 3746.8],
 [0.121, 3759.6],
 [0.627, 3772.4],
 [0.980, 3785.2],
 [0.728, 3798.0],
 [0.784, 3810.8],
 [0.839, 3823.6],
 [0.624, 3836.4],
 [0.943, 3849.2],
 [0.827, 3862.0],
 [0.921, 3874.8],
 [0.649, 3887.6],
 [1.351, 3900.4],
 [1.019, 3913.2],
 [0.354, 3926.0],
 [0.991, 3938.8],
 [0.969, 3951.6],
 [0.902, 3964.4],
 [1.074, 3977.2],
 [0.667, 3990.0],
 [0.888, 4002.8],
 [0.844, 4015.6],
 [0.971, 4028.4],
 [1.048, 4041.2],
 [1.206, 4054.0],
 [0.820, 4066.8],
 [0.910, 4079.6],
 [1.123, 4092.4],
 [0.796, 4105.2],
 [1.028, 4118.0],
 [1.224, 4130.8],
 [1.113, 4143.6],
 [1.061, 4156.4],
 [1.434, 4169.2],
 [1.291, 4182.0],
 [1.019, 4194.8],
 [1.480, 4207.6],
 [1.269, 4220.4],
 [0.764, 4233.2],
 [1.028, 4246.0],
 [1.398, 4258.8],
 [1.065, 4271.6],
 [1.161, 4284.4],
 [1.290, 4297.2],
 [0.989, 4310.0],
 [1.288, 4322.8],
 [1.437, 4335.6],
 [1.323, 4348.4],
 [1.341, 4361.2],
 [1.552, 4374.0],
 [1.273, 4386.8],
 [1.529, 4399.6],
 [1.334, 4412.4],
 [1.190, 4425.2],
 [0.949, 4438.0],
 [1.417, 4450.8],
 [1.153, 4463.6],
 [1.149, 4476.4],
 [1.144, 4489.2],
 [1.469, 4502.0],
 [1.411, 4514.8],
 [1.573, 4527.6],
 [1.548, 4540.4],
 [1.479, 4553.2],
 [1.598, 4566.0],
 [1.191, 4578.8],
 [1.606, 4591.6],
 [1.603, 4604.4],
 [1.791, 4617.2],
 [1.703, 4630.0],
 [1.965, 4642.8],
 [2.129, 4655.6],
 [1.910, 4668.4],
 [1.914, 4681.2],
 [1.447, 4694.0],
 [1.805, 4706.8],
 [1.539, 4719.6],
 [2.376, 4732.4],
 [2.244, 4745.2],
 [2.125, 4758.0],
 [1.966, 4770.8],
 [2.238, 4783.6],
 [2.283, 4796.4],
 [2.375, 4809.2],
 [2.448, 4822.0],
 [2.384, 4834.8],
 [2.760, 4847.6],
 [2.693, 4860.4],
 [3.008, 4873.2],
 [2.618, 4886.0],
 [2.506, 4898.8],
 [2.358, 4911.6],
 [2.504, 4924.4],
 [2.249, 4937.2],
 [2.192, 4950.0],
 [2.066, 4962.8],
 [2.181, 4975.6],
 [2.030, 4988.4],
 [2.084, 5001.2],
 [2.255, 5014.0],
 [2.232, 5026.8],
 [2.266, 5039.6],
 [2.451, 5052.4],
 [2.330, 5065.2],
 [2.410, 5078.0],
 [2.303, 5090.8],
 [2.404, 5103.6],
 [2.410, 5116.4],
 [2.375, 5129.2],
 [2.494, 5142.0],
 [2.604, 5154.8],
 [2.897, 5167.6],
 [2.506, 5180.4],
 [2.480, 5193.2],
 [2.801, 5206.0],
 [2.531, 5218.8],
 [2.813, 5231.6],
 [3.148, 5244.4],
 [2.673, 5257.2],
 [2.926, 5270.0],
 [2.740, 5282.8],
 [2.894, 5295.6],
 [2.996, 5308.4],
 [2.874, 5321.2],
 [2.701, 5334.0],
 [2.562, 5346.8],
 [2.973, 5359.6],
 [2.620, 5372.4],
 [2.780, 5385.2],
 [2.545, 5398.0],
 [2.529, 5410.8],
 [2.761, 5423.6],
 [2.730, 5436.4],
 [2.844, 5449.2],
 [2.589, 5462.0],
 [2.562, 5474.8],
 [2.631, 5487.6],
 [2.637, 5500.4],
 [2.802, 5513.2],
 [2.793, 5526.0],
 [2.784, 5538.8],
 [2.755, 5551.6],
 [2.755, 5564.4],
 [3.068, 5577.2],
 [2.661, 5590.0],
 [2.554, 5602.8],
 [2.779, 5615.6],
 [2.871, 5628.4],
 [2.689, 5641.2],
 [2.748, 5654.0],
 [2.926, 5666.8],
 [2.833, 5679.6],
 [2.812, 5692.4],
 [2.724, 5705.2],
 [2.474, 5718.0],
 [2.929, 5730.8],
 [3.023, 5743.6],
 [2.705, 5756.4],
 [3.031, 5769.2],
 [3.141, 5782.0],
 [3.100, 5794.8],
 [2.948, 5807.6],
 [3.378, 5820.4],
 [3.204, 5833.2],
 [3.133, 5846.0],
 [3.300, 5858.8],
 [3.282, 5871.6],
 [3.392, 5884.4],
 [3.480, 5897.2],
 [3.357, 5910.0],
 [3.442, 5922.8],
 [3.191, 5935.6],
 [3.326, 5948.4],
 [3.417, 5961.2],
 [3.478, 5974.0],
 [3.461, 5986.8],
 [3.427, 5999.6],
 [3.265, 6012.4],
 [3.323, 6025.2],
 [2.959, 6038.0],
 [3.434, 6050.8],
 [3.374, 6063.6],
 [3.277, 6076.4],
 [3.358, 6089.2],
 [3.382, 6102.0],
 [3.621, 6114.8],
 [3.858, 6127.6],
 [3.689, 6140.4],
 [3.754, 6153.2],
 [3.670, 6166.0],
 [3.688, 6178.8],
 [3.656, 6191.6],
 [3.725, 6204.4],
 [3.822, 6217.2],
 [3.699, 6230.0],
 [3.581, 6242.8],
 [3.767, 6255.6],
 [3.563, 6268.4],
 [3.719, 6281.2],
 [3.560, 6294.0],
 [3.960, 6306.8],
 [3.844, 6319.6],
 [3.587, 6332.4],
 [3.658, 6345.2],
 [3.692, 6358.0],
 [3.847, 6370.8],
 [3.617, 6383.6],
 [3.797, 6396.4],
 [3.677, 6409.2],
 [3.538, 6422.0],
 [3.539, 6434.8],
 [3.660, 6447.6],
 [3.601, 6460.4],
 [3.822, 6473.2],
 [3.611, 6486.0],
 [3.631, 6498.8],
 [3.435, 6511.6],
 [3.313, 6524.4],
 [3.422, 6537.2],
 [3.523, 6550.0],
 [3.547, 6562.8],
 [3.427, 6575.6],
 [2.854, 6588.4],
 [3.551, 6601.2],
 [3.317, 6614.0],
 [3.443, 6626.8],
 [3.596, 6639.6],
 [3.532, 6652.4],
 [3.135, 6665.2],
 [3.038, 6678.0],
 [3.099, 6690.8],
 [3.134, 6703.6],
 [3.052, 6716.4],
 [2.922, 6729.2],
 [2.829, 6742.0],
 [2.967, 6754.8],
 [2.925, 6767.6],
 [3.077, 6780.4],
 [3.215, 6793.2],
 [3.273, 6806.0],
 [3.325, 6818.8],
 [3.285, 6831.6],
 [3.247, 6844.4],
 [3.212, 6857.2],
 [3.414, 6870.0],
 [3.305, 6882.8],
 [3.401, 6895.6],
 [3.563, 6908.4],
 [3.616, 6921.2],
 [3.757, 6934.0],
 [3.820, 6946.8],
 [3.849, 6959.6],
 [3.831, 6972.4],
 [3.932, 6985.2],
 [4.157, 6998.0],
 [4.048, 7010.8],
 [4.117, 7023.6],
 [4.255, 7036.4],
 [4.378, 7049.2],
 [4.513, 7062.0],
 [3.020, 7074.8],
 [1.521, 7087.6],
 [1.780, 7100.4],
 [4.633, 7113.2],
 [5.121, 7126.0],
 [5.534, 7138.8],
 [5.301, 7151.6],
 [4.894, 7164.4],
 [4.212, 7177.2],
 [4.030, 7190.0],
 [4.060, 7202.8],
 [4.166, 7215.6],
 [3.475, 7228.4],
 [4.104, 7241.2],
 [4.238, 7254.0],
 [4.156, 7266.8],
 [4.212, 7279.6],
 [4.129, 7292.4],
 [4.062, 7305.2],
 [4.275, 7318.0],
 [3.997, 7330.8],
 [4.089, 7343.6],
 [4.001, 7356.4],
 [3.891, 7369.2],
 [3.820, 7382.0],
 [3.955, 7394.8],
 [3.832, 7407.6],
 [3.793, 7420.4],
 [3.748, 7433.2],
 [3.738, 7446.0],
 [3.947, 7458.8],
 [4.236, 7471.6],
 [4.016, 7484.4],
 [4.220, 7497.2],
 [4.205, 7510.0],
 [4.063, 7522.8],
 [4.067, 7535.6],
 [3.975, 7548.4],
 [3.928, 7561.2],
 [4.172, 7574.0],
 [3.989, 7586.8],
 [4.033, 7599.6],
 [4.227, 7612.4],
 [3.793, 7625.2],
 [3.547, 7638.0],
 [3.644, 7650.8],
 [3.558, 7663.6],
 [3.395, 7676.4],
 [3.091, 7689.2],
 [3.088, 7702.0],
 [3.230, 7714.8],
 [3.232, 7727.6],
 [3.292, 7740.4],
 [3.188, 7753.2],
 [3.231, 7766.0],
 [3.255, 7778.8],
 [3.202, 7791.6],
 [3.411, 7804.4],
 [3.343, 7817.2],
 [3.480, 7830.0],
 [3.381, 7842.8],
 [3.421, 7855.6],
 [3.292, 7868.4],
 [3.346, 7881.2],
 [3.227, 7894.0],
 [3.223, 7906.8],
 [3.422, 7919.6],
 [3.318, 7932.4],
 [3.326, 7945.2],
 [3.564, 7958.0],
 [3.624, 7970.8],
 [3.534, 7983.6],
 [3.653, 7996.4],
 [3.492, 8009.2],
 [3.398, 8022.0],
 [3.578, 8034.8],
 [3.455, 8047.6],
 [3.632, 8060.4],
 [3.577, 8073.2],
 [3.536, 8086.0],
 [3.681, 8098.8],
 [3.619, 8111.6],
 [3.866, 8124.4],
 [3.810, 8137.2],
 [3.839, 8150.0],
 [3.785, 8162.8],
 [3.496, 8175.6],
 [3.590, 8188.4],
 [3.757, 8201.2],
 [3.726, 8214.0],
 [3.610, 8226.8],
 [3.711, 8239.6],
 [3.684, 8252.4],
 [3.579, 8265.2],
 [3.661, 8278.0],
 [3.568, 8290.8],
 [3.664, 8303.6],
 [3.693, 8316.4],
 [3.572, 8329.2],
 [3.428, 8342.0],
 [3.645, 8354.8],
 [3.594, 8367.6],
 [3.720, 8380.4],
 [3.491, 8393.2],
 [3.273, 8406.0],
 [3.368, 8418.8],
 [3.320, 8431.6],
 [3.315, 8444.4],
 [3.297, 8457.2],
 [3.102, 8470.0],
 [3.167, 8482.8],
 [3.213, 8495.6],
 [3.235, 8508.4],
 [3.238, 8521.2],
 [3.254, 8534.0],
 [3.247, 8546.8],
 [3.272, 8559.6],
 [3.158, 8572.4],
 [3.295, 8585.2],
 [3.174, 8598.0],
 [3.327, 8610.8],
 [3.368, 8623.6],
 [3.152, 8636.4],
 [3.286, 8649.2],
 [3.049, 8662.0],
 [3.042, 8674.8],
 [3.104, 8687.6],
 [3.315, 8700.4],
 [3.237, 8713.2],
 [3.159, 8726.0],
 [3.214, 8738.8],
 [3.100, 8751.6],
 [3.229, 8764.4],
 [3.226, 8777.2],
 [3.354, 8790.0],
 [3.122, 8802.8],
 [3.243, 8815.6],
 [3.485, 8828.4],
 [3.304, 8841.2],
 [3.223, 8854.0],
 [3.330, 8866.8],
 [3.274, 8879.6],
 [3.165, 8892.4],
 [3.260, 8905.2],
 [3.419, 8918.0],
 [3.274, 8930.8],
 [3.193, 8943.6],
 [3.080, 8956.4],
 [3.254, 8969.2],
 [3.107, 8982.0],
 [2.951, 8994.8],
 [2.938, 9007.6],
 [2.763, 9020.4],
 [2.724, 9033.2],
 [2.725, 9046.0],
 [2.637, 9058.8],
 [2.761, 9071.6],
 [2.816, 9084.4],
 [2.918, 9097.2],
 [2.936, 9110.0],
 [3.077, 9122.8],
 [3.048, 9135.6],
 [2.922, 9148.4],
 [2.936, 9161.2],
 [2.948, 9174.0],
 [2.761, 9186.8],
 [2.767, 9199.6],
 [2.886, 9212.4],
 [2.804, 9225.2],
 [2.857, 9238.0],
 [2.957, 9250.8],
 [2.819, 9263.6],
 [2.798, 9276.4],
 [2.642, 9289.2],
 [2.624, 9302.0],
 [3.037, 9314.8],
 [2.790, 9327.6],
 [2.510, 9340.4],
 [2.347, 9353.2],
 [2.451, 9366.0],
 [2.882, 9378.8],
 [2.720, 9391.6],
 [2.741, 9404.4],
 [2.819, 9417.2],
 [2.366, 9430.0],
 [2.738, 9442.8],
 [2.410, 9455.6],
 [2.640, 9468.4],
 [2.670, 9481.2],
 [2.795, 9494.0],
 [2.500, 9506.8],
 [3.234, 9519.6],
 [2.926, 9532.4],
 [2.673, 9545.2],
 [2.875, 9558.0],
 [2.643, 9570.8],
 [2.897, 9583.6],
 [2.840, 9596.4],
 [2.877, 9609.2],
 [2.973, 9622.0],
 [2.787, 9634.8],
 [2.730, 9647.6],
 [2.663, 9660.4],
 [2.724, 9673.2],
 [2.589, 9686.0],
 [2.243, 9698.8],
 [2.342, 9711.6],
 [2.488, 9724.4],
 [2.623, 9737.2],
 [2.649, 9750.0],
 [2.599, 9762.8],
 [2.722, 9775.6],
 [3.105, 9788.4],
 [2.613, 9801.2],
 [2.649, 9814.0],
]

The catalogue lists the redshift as 0.786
